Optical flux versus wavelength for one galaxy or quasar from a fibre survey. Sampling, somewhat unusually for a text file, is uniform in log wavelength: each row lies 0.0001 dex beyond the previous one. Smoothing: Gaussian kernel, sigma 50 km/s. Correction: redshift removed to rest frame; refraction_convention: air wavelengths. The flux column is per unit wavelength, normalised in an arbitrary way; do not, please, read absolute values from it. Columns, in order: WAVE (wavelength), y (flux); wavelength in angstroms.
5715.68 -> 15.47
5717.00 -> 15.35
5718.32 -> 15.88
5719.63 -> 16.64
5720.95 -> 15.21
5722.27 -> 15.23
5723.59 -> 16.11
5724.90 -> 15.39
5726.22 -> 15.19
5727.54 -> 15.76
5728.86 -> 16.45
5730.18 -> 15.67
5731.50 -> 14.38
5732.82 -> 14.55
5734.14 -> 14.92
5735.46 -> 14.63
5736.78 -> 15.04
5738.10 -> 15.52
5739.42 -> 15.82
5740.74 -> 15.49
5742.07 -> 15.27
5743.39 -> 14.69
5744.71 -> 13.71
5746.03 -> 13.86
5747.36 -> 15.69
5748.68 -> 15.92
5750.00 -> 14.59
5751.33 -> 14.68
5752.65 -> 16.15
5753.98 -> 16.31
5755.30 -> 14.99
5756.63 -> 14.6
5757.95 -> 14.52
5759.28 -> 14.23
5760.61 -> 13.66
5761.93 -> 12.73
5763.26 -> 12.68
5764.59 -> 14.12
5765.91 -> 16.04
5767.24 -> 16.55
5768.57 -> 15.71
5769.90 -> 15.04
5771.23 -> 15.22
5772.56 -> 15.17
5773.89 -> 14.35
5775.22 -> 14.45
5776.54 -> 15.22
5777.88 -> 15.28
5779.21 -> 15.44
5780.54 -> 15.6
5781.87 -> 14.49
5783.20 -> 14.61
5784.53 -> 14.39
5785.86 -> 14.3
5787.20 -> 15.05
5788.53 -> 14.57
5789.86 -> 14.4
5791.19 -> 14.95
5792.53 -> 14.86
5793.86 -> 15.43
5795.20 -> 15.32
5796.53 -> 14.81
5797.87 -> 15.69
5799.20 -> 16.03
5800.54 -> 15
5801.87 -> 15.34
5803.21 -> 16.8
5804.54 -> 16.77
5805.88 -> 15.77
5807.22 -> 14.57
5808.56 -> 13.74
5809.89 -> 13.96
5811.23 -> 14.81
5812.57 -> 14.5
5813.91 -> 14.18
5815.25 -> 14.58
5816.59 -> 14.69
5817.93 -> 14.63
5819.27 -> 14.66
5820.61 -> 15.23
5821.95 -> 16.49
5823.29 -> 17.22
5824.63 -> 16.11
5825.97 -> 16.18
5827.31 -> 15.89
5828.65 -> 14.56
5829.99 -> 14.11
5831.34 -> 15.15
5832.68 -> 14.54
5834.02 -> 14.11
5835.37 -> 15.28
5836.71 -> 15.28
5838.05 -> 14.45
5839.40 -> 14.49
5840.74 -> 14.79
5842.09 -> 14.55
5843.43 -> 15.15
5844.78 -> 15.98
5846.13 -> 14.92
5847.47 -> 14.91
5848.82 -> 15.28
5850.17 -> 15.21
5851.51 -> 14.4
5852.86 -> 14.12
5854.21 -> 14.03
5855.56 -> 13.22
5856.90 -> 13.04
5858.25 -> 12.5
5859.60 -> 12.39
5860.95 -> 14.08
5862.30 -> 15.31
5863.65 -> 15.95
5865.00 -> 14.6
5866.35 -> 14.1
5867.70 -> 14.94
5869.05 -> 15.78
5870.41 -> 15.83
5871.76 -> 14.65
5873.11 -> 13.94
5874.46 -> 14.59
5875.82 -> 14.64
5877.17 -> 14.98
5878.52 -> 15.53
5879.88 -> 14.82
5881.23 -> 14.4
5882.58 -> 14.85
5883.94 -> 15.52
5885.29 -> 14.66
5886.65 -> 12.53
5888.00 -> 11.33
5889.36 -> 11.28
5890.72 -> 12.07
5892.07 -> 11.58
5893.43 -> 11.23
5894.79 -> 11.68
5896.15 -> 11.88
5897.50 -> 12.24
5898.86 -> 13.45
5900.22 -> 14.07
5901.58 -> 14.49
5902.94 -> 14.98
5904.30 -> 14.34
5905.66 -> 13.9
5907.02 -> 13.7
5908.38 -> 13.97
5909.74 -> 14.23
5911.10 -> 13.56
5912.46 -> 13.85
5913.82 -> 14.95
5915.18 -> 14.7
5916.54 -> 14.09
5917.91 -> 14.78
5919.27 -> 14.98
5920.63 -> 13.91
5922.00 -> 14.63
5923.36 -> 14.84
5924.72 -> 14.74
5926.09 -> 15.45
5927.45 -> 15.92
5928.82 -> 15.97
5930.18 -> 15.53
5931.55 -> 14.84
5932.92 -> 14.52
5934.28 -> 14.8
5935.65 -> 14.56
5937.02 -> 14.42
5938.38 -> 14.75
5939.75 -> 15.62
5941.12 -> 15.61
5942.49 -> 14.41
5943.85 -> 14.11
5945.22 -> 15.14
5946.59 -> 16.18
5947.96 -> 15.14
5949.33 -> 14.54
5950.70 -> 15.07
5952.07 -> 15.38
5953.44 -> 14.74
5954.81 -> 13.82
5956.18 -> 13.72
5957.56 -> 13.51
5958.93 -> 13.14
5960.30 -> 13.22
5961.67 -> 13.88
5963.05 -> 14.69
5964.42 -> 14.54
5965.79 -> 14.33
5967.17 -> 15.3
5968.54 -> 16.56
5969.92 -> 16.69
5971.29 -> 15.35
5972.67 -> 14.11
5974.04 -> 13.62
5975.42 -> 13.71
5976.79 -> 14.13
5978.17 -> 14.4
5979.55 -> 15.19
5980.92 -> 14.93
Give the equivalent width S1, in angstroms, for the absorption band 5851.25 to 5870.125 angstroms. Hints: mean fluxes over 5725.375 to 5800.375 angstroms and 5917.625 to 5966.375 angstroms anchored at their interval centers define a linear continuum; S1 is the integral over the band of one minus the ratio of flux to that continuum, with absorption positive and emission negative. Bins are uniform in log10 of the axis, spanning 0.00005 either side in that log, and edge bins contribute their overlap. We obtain 0.8 angstroms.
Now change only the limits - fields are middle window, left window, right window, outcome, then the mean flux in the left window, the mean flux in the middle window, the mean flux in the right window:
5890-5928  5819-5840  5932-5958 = 2.7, 15.3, 13.9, 14.7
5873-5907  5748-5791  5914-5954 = 3.1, 14.8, 13.6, 14.9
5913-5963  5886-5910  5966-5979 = -2.8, 12.9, 14.7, 14.8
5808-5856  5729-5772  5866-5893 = -1.7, 14.9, 14.9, 14.1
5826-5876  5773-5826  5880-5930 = -0.4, 15.1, 14.6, 13.9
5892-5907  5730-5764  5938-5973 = 1.6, 14.8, 13.2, 14.8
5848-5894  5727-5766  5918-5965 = 2.3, 14.9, 14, 14.7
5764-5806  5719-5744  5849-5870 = -0.8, 15.4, 15.2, 14.3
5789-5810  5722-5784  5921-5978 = -0.4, 15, 15.2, 14.8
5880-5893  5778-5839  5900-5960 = 1.4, 15.1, 13.2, 14.6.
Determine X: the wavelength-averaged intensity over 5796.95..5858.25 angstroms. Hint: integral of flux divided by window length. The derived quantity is 15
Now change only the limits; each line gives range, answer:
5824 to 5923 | 14.2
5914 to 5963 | 14.7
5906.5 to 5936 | 14.7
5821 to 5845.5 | 15.2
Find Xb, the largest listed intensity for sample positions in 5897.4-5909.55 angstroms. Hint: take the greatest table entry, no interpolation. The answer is 14.98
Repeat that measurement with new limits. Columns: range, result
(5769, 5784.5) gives 15.6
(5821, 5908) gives 17.22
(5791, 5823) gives 16.8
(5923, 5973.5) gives 16.69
